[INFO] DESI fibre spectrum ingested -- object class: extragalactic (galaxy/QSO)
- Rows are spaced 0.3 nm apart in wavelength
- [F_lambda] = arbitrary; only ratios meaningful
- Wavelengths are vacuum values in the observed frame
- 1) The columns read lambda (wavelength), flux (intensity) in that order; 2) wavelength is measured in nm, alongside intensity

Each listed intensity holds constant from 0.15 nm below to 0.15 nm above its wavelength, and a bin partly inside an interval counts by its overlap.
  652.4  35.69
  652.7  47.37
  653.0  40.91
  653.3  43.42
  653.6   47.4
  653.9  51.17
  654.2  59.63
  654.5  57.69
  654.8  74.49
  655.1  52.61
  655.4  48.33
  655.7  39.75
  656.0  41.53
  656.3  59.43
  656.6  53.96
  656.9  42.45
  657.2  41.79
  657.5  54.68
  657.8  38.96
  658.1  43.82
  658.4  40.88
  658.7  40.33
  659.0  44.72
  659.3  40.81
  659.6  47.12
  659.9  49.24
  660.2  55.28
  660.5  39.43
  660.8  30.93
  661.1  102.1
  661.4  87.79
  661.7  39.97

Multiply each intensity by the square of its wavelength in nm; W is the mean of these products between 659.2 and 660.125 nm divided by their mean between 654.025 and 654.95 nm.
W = 0.75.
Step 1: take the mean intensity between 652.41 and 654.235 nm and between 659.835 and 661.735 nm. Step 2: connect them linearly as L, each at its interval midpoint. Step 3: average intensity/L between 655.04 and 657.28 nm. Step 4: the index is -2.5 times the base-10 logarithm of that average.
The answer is 0.09 mag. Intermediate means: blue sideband 46.6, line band 47.5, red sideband 59.3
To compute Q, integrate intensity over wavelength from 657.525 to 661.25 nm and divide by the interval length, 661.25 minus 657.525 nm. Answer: 48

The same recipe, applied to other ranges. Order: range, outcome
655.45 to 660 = 45.3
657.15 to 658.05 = 45.4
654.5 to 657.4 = 50.9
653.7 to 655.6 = 56.6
